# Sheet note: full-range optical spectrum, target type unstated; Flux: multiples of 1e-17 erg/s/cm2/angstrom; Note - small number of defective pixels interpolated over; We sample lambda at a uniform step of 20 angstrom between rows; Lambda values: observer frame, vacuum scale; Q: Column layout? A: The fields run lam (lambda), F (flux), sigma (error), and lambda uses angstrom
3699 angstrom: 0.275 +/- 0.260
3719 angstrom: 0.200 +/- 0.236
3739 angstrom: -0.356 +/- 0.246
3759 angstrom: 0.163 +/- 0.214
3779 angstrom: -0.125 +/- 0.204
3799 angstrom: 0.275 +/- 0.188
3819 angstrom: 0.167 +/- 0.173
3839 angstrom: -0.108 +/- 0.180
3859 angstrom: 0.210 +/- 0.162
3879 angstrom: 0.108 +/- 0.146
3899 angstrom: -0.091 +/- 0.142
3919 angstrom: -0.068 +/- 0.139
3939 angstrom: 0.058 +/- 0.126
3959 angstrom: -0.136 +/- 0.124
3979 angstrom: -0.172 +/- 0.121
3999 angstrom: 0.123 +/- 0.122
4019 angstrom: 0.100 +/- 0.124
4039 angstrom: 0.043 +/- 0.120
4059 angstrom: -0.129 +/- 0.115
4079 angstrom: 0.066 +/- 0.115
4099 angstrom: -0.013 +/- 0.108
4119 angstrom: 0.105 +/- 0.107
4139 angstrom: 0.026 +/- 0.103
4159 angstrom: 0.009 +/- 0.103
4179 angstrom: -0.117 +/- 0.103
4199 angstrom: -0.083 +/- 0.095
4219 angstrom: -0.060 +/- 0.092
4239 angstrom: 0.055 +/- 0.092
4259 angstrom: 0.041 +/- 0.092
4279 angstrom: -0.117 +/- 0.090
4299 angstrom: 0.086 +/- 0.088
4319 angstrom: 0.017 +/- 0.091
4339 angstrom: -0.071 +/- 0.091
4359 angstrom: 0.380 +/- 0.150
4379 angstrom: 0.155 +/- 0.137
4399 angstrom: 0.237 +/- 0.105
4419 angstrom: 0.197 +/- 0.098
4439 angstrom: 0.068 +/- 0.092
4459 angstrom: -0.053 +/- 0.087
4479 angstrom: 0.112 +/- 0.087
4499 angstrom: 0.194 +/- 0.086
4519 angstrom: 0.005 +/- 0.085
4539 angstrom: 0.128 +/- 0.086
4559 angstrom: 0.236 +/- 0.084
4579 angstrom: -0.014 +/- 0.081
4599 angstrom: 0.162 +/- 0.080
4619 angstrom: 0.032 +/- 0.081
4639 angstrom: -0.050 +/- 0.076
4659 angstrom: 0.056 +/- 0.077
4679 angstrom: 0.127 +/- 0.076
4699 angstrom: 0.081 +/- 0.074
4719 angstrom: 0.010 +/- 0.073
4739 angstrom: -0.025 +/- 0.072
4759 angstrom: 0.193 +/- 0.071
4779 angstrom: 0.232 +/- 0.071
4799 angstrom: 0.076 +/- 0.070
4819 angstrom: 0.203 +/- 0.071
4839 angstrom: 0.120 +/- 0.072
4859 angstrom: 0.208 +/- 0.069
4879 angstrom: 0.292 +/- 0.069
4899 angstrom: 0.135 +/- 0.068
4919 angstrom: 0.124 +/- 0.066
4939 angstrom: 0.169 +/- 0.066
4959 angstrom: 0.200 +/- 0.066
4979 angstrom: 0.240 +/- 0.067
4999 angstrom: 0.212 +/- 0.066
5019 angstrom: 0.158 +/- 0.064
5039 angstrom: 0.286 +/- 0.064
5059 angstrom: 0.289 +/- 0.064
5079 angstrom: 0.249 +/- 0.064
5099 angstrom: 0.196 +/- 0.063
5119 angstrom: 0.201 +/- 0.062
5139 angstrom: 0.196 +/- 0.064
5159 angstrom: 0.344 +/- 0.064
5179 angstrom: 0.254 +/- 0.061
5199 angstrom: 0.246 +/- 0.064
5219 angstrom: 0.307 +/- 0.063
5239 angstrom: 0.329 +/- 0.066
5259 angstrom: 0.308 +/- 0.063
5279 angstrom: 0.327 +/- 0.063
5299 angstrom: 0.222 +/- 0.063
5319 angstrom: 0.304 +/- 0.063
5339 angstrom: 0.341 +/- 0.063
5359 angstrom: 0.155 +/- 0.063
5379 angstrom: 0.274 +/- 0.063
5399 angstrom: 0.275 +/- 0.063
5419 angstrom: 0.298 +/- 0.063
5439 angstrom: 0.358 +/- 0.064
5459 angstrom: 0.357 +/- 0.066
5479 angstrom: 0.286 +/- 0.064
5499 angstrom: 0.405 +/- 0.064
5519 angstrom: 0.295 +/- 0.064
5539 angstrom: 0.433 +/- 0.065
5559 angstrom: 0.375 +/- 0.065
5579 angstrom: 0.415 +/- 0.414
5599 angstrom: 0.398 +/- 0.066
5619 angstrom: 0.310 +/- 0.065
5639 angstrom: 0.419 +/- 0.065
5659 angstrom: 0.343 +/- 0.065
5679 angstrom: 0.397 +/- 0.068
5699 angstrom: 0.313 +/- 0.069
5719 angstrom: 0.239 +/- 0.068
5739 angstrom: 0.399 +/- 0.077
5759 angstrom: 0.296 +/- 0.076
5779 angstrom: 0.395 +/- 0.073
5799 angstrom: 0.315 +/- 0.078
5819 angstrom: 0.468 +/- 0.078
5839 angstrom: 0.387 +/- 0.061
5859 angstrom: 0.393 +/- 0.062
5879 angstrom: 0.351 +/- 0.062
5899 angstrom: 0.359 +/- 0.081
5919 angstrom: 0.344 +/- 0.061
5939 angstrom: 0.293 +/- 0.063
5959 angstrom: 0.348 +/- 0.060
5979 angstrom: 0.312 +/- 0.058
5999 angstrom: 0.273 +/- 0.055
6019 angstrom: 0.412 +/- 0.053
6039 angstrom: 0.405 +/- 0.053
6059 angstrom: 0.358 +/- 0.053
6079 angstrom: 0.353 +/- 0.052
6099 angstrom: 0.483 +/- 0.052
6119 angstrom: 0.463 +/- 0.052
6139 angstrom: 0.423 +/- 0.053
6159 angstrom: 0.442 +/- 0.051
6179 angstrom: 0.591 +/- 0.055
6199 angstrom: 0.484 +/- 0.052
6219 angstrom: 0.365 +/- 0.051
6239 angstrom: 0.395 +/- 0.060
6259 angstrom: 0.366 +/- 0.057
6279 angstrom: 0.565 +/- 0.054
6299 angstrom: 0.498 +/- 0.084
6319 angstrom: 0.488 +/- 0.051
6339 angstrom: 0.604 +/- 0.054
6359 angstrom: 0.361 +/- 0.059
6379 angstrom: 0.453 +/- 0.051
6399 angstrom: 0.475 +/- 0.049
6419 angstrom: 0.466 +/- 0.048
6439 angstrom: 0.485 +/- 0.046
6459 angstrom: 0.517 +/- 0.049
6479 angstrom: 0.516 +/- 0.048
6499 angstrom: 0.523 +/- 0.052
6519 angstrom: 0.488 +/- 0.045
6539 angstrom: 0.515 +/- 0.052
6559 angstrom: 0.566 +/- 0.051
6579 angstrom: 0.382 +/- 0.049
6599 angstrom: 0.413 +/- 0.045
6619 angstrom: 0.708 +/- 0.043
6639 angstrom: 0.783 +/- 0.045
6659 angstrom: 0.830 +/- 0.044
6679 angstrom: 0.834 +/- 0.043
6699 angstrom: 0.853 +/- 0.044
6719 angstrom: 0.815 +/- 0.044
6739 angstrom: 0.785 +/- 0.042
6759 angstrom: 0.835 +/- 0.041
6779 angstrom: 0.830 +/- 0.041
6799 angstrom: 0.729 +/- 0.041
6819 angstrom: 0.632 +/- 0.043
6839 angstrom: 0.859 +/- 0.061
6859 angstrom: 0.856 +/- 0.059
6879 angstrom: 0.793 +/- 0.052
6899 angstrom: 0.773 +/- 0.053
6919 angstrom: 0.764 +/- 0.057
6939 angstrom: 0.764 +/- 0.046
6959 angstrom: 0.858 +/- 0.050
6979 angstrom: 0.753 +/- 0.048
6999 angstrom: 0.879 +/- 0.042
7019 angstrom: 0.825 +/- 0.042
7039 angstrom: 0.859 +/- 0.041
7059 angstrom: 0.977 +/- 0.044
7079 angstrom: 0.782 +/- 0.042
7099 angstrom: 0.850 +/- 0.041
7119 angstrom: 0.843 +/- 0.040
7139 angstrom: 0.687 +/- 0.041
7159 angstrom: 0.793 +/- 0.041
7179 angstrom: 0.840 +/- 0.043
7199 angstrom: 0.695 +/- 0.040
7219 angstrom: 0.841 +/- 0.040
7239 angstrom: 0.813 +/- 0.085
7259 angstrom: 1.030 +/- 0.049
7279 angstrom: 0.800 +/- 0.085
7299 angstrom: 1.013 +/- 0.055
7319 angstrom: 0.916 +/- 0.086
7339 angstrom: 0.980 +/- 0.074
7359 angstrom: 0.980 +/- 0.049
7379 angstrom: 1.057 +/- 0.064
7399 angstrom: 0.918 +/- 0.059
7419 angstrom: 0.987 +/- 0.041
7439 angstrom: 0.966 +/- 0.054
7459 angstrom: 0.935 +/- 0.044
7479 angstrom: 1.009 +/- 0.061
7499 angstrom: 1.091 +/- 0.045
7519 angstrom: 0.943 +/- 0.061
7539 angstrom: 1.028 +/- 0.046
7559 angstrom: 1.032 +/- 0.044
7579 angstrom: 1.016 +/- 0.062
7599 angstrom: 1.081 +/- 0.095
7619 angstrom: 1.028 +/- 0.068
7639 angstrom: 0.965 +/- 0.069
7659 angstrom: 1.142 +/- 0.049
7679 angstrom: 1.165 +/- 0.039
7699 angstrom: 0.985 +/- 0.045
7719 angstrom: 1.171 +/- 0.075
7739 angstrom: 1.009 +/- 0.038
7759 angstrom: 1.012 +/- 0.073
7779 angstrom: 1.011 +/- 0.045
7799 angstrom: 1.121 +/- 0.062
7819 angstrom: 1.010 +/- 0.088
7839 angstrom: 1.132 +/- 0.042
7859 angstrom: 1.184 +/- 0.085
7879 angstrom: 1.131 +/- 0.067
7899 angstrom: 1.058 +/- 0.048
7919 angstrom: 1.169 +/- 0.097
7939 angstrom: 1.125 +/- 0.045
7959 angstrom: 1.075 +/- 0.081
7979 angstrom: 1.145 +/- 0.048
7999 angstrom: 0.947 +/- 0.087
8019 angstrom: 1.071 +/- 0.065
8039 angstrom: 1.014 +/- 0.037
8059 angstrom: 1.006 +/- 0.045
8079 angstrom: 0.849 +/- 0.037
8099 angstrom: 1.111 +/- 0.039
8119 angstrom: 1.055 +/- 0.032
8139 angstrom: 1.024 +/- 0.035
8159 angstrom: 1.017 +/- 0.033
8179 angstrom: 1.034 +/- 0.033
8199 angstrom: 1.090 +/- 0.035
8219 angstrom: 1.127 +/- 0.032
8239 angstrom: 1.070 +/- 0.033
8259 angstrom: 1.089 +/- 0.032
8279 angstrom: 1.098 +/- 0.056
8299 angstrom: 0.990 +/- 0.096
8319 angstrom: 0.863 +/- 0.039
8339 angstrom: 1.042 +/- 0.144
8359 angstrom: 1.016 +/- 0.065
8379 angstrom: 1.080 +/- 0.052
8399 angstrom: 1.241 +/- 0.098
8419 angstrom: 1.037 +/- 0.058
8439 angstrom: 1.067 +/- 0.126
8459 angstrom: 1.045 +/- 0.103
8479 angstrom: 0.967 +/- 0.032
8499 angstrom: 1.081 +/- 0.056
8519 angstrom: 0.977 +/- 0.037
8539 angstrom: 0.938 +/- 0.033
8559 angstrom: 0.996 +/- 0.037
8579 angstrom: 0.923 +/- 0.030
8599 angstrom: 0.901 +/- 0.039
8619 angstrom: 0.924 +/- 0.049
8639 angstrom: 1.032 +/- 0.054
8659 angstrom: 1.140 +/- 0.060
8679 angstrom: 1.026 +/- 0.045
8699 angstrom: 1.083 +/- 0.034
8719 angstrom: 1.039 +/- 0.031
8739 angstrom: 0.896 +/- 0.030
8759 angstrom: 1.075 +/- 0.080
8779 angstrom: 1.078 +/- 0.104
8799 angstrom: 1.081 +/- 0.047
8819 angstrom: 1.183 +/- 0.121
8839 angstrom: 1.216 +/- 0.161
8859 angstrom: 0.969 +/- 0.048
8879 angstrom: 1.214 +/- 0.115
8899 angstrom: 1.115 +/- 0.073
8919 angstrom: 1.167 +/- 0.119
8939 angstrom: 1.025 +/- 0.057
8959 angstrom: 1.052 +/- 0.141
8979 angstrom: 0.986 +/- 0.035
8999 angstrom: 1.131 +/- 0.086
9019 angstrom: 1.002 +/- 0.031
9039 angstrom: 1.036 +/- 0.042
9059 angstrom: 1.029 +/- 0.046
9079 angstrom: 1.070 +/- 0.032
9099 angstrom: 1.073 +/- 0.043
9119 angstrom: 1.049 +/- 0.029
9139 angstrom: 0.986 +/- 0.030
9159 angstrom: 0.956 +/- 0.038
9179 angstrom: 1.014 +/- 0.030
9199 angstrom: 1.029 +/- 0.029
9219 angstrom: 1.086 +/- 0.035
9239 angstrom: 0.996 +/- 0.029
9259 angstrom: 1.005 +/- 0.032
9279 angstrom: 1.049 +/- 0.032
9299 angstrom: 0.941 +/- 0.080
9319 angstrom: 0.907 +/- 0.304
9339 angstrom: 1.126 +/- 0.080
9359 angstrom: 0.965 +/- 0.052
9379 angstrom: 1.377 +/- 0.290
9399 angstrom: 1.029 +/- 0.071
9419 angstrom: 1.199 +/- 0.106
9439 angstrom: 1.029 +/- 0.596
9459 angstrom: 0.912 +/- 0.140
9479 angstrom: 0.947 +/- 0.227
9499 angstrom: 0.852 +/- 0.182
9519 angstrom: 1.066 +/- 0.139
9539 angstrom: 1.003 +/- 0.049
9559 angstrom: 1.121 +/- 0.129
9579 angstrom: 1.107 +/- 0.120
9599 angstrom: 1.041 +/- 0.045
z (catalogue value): 0.660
